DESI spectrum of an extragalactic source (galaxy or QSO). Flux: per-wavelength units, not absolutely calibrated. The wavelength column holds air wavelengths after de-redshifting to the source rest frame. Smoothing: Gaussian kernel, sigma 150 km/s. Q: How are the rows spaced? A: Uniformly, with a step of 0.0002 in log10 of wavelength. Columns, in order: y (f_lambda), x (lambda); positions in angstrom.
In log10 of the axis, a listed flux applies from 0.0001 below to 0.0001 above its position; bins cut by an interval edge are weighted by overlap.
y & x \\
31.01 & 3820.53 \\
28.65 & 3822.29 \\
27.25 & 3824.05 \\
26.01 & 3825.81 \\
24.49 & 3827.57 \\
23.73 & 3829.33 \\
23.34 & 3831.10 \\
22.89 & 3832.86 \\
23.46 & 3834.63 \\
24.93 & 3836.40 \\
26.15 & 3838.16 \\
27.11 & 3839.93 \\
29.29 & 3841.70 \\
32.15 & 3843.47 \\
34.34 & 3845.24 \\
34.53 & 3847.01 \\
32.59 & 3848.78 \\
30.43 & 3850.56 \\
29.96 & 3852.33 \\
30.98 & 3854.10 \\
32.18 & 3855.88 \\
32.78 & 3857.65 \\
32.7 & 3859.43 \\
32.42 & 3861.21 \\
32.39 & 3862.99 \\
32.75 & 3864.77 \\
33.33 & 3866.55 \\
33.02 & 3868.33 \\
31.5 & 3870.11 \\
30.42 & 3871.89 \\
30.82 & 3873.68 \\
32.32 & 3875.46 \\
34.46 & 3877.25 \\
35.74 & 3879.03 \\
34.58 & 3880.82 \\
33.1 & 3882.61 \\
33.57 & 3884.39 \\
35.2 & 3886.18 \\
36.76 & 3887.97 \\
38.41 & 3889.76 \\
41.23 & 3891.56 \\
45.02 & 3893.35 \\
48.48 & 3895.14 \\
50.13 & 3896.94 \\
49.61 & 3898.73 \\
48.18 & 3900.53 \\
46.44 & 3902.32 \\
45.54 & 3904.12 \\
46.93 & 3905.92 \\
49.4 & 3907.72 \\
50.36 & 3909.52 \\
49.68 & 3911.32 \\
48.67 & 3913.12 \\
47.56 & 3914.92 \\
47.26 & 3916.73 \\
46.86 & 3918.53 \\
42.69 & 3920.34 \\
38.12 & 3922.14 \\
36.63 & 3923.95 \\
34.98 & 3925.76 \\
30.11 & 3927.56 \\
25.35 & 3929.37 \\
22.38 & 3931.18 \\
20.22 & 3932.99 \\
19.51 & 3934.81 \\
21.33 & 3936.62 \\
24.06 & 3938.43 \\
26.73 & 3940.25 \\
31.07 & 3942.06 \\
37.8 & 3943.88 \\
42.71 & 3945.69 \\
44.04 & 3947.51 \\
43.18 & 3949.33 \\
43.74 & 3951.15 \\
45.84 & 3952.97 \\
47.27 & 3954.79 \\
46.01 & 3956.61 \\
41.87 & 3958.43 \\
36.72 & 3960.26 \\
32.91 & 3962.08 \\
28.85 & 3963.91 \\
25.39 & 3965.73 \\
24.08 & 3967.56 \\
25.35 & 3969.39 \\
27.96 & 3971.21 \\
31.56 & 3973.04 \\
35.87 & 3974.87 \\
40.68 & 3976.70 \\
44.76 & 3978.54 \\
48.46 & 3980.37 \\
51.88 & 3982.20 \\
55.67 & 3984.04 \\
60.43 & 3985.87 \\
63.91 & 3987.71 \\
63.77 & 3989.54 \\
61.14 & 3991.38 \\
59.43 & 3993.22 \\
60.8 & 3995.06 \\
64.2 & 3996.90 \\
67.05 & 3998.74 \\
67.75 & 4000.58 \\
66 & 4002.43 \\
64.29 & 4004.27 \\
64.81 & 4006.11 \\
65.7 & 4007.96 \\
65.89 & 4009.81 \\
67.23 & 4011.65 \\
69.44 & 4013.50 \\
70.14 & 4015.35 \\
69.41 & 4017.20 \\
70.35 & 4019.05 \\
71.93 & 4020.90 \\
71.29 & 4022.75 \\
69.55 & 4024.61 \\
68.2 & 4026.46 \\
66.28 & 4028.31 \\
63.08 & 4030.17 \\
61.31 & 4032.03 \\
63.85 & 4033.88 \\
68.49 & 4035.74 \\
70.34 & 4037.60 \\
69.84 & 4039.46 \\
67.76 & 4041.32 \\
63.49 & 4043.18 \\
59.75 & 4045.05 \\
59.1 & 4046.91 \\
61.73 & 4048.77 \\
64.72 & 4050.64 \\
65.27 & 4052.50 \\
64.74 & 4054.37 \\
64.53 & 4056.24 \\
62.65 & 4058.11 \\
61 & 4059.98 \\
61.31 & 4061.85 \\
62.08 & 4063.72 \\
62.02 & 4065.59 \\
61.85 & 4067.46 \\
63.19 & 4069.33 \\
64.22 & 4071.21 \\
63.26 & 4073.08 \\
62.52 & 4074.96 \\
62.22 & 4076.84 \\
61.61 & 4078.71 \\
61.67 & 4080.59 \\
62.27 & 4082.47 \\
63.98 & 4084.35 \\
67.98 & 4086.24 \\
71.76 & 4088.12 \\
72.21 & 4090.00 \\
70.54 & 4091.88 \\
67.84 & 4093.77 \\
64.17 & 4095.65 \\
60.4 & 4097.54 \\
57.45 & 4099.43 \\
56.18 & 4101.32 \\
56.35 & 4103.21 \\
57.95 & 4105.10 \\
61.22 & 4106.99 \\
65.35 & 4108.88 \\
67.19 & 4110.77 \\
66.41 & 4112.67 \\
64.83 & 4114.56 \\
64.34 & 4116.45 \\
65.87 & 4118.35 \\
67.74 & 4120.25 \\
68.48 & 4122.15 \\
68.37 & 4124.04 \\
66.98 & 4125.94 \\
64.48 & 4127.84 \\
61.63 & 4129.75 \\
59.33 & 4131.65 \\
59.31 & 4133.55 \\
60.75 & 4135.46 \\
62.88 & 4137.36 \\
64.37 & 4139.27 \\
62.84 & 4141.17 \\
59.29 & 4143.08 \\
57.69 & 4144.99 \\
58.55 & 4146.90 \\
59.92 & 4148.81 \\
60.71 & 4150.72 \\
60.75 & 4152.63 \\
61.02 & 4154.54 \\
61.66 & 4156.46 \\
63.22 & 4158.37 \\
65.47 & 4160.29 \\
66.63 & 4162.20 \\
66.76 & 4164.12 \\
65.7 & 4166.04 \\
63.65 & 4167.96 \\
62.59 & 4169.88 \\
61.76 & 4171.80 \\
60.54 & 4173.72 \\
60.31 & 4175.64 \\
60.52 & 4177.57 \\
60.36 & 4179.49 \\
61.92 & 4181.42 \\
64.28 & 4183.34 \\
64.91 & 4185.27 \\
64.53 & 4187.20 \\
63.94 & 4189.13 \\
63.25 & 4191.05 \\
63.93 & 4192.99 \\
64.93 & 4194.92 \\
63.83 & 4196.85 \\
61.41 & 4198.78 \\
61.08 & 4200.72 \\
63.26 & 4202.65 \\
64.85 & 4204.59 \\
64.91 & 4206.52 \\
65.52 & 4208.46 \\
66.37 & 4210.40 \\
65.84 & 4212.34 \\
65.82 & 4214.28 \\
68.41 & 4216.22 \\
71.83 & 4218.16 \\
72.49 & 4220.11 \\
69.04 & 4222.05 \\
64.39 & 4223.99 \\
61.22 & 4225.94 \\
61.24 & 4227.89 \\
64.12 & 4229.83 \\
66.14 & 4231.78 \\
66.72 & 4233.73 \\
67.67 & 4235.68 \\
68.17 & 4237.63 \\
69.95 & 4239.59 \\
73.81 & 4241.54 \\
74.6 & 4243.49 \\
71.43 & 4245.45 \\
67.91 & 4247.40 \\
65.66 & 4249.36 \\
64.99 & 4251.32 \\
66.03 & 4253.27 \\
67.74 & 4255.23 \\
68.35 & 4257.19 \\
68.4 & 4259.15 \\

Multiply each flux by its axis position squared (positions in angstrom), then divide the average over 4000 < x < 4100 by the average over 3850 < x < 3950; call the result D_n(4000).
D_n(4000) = 1.91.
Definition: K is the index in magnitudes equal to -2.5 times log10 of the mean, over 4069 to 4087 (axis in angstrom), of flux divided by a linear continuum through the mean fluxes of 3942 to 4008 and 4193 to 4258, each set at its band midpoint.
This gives -0.142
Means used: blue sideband 47.7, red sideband 66.6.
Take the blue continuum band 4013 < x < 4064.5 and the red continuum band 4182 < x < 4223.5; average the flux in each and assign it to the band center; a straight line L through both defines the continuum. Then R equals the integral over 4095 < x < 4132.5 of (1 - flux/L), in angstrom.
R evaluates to 1.3 angstrom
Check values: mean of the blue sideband 65.7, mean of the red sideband 65.4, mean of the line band 63.2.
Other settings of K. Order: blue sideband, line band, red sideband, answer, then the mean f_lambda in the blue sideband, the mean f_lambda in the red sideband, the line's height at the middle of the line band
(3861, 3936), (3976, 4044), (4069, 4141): -0.221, 38.1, 63.9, 52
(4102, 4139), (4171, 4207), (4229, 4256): 0.056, 63.6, 68.2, 66.2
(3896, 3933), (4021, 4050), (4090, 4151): -0.206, 42.3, 63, 54.4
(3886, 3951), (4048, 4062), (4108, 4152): -0.157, 39.3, 63.3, 54.8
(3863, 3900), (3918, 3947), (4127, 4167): 0.315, 37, 62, 41.8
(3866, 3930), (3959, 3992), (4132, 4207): 0.116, 40.2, 62.5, 46.6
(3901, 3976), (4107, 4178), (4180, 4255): -0.091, 37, 66.1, 58.2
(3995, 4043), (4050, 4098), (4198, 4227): 0.041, 67.2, 65.8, 66.8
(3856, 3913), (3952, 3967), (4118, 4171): 0.210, 39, 63.1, 45.9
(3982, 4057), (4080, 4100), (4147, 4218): -0.021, 65.1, 63.5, 64.4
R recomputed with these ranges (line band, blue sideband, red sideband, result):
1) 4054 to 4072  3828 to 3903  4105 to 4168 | -2.4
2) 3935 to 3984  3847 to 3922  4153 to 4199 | 9.3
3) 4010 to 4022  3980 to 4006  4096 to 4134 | -1.5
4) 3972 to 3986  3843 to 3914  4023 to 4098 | 2.0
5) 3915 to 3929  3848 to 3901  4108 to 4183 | 0.4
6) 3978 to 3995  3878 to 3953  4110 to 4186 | -3.9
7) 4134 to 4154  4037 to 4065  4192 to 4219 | 1.2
